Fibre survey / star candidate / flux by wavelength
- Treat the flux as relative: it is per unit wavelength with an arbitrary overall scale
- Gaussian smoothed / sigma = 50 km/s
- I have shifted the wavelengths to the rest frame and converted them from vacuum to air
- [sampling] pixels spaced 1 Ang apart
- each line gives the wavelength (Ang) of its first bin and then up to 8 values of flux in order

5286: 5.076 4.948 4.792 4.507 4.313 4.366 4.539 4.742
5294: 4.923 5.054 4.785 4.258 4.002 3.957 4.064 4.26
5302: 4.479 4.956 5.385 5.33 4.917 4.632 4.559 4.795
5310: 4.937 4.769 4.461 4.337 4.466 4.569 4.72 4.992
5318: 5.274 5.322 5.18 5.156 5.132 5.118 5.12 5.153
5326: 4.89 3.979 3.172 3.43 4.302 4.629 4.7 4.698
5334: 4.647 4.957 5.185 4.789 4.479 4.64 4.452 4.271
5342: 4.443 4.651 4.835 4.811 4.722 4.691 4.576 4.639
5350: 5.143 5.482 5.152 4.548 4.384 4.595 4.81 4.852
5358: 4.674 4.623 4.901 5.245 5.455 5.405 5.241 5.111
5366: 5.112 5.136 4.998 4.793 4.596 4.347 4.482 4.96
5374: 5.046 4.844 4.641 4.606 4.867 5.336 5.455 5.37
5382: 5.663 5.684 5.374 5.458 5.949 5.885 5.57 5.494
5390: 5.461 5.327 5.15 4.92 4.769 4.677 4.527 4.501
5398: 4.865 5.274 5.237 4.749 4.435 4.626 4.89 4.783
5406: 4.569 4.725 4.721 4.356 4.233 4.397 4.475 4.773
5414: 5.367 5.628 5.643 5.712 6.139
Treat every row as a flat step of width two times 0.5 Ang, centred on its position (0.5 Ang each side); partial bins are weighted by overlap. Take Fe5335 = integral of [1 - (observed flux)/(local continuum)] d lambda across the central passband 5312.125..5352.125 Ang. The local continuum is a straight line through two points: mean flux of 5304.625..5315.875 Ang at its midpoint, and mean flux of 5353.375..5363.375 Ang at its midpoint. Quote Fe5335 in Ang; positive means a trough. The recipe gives 0.56 Ang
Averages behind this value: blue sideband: 4.7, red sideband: 4.88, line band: 4.72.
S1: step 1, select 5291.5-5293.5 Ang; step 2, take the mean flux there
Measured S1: 4.64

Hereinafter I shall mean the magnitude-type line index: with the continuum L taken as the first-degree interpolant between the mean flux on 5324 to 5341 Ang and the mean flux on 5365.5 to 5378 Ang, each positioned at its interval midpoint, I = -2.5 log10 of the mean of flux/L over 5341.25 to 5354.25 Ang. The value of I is -0.03 mag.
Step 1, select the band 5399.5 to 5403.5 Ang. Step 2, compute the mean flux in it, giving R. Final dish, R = 4.76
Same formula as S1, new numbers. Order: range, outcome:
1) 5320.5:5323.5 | 5.14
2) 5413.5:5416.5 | 5.55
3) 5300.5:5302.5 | 4.37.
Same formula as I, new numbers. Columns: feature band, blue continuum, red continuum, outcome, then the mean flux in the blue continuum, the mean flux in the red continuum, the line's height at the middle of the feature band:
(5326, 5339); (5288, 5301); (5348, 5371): 0.070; 4.46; 4.93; 4.74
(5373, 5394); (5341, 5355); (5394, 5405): -0.111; 4.75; 4.78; 4.77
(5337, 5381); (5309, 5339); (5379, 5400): 0.036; 4.71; 5.27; 5.01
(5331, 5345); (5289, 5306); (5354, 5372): 0.026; 4.6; 4.91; 4.79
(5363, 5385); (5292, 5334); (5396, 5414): -0.081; 4.67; 4.7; 4.69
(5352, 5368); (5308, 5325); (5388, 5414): -0.020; 4.89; 4.82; 4.86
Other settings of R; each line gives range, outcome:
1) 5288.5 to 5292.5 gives 4.43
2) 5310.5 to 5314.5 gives 4.51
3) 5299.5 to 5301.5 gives 4.16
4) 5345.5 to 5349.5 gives 4.66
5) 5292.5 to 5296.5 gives 4.88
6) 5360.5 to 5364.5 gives 5.34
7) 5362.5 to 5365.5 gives 5.25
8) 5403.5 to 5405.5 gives 4.84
